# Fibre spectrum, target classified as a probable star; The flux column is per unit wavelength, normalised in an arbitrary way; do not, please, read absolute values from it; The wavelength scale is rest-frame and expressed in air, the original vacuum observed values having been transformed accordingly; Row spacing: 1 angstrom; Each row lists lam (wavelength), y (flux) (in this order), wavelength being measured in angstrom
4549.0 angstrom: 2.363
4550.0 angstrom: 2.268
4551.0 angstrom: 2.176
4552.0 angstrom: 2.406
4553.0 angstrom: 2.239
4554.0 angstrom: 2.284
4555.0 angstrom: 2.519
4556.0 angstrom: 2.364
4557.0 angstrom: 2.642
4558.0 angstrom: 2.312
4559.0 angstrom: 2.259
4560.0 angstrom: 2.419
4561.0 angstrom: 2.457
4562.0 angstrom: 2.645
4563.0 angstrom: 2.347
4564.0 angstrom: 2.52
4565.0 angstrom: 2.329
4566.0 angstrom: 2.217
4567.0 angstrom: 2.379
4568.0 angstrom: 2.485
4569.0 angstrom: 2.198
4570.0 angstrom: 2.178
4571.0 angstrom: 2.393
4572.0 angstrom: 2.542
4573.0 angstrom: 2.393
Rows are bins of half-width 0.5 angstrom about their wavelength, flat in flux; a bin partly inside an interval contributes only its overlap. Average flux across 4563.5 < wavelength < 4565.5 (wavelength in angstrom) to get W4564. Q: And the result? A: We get 2.42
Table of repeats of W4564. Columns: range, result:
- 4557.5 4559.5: 2.29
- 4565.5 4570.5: 2.29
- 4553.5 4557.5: 2.45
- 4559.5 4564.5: 2.48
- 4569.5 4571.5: 2.29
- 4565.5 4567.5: 2.3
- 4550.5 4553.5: 2.27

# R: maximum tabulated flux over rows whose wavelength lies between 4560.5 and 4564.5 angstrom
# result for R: 2.645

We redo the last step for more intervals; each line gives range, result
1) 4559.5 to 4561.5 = 2.457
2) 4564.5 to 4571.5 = 2.485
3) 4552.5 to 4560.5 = 2.642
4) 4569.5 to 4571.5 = 2.393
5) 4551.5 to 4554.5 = 2.406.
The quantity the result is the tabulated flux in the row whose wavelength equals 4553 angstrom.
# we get 2.239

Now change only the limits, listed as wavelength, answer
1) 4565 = 2.329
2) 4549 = 2.363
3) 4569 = 2.198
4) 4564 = 2.52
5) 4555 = 2.519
